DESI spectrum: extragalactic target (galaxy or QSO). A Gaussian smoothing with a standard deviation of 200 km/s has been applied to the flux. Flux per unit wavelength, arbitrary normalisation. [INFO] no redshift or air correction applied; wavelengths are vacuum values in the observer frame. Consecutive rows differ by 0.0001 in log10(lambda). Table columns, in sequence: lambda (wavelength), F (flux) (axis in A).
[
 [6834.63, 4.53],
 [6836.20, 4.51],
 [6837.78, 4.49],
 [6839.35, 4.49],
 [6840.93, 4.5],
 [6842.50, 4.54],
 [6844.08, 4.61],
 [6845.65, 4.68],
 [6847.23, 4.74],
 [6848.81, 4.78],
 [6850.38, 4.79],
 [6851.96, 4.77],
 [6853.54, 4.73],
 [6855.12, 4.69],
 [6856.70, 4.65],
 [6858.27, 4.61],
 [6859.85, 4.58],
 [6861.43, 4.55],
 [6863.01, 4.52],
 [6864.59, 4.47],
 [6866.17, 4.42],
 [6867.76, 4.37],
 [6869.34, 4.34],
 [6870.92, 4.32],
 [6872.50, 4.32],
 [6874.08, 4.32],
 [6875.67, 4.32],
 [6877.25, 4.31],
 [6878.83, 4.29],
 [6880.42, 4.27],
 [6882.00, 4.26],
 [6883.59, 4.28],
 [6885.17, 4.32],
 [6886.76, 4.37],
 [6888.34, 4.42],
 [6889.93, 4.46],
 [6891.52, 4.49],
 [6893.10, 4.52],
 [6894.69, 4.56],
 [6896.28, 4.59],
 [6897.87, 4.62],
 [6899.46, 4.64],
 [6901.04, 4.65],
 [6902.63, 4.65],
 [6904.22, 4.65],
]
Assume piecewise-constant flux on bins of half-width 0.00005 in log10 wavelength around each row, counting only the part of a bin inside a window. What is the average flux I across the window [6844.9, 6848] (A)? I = 4.7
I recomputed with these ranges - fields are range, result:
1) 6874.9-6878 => 4.32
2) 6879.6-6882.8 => 4.26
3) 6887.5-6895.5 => 4.49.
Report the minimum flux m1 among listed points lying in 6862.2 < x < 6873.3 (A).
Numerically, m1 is 4.32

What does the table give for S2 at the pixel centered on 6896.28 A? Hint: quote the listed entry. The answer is 4.59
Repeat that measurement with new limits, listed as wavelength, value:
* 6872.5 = 4.32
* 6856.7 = 4.65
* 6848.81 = 4.78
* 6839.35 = 4.49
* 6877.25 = 4.31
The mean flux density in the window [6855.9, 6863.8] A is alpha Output 4.59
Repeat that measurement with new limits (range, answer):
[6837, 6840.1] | 4.5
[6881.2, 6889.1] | 4.33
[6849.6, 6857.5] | 4.73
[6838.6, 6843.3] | 4.51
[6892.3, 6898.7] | 4.57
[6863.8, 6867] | 4.43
